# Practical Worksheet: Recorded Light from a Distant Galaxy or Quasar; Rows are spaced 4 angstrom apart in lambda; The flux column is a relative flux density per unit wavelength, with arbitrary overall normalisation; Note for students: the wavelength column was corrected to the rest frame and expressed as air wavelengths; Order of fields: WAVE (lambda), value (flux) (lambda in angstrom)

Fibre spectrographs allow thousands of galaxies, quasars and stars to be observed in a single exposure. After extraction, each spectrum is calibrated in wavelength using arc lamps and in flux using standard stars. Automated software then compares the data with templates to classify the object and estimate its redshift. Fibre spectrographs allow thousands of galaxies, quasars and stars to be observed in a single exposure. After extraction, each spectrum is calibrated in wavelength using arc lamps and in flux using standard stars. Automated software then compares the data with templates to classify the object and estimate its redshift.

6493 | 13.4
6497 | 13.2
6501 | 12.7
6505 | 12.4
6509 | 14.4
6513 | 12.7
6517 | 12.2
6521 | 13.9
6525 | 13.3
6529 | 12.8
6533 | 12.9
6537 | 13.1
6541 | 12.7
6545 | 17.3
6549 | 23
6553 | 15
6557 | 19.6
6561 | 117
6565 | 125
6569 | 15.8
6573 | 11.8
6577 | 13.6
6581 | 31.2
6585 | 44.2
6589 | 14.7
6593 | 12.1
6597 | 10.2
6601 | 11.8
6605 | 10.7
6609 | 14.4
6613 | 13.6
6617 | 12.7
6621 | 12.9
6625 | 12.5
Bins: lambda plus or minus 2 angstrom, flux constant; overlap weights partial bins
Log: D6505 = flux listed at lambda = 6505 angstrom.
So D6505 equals 12.4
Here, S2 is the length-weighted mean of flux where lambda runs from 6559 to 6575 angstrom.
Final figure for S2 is 67.4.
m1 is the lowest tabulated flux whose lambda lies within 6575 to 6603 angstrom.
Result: 10.2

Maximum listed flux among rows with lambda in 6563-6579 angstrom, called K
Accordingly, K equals 125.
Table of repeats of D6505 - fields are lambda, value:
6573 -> 11.8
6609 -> 14.4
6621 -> 12.9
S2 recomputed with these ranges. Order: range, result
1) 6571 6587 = 25.2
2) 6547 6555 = 19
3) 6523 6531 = 13.1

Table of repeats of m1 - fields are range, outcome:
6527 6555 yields 12.7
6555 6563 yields 19.6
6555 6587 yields 11.8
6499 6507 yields 12.4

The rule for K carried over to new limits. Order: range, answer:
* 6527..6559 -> 23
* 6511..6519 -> 12.7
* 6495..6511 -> 14.4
